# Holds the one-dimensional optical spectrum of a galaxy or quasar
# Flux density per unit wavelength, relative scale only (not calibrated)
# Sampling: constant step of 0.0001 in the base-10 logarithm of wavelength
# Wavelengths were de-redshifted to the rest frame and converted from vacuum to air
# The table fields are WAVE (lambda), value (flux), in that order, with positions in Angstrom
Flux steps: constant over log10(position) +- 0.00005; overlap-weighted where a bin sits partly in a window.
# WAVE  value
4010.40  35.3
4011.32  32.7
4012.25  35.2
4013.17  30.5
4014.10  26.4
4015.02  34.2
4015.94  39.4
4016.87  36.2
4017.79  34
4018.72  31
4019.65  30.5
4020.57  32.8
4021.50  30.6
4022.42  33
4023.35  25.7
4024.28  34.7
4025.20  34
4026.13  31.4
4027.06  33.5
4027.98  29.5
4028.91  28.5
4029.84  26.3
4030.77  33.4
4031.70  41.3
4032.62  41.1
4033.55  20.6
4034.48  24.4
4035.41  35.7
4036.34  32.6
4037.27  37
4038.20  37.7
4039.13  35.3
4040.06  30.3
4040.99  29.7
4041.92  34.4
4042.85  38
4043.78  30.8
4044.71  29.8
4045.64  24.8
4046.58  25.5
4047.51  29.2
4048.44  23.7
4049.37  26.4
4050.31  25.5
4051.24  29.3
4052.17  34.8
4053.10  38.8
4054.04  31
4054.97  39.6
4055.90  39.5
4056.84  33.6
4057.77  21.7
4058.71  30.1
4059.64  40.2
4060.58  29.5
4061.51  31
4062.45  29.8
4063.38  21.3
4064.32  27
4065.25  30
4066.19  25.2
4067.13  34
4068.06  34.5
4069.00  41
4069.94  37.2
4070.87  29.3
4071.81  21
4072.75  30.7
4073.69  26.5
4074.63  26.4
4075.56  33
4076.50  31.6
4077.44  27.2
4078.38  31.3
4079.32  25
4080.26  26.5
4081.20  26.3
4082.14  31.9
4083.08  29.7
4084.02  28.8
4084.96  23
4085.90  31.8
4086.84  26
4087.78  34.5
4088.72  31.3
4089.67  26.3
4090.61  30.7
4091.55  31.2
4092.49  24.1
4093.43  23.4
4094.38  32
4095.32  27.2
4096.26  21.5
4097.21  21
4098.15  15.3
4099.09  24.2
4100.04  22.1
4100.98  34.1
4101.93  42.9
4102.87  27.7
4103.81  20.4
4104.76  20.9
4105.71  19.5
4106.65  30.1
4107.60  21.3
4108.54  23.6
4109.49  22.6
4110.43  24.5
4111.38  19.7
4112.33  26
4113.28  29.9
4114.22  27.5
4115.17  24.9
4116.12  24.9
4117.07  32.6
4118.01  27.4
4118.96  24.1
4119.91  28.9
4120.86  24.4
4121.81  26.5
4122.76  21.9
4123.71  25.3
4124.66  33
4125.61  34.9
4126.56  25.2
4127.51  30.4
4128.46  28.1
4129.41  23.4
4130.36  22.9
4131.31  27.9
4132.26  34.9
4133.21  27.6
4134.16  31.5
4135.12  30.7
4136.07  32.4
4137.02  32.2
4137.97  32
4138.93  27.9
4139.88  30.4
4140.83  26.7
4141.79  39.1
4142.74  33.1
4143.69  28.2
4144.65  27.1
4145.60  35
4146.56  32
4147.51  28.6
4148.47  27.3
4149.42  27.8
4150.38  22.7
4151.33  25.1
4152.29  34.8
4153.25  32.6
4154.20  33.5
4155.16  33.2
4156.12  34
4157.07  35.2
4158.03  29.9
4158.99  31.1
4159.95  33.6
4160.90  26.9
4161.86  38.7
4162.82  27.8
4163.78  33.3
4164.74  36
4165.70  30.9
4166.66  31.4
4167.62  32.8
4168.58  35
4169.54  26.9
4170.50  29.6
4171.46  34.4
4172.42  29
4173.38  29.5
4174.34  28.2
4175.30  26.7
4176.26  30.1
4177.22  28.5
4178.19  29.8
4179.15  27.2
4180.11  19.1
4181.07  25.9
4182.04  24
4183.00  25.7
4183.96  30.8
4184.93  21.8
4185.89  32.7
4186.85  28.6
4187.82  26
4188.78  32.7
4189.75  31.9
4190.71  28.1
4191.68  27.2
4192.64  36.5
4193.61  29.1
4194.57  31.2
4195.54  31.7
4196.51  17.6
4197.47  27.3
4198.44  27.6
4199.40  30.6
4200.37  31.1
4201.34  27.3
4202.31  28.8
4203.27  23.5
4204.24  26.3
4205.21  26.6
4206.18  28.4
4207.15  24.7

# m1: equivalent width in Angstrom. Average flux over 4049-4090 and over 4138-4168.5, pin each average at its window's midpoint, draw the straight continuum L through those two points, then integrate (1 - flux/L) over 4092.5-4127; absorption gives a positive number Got 5.5 Angstrom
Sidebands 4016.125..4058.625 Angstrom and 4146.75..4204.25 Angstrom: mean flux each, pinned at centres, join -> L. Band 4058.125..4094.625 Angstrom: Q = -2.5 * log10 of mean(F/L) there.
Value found 0.06 mag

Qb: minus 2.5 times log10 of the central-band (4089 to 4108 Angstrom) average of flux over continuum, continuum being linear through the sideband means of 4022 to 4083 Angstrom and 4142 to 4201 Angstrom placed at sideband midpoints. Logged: 0.18 mag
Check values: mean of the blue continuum 30.9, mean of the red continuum 29.8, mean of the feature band 25.9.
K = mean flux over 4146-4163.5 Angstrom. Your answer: 30.9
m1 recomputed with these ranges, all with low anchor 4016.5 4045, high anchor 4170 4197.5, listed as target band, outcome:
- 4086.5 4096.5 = 0.84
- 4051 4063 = -0.48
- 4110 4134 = 2.26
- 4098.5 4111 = 2.01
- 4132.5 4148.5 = -0.75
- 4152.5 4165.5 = -1.69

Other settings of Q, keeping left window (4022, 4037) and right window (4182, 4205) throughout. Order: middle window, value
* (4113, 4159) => 0.00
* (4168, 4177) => -0.04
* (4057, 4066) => 0.07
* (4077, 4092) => 0.06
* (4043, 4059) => 0.03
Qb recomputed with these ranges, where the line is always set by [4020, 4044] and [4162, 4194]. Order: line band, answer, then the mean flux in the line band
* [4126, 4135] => 0.082 mag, 28.2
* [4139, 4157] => -0.024 mag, 30.7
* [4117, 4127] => 0.116 mag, 27.5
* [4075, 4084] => 0.083 mag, 29.1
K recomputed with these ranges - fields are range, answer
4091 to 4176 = 28.6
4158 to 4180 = 30.6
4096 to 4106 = 24.6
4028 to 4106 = 29.6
